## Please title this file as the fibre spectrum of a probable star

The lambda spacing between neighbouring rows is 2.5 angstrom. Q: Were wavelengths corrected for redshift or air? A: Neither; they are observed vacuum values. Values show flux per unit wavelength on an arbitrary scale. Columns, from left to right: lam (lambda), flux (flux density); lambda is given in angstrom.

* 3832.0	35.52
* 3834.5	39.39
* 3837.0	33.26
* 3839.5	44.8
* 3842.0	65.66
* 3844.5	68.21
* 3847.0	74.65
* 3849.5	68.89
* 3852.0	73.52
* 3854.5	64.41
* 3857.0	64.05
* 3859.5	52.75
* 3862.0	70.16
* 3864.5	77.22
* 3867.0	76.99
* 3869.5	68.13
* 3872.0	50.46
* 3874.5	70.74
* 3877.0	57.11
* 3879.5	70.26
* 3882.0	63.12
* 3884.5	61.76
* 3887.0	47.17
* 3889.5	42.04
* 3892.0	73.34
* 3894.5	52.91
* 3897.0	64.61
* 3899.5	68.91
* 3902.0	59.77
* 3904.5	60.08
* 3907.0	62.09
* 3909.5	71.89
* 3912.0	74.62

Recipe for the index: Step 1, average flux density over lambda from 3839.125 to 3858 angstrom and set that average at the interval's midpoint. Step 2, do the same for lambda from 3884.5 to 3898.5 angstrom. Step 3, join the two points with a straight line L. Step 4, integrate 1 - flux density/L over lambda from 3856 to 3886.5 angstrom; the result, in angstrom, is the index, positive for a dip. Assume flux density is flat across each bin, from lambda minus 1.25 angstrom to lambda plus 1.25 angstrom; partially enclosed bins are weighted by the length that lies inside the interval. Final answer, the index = -1.7 angstrom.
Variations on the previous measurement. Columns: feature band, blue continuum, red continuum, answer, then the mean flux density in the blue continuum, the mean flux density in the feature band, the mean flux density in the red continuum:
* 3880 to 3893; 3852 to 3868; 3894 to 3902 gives 1.3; 67.9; 57.9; 62.6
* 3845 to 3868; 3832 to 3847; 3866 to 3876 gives -3.9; 51.1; 69.1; 66.1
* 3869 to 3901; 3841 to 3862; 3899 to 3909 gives 1.8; 66.7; 60.6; 62.9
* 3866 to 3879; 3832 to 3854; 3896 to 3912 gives -0.8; 57.4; 64.8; 65.3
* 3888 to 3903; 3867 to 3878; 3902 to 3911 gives 0.9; 63.5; 60.1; 64.3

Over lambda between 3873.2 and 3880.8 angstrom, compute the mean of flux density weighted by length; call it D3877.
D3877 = 65.9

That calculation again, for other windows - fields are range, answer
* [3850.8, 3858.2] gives 67.3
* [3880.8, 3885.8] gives 62.3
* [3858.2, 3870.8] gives 69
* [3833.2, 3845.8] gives 50.3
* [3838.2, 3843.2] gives 54.9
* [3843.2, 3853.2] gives 71.3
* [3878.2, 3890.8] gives 56.9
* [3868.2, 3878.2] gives 61.7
